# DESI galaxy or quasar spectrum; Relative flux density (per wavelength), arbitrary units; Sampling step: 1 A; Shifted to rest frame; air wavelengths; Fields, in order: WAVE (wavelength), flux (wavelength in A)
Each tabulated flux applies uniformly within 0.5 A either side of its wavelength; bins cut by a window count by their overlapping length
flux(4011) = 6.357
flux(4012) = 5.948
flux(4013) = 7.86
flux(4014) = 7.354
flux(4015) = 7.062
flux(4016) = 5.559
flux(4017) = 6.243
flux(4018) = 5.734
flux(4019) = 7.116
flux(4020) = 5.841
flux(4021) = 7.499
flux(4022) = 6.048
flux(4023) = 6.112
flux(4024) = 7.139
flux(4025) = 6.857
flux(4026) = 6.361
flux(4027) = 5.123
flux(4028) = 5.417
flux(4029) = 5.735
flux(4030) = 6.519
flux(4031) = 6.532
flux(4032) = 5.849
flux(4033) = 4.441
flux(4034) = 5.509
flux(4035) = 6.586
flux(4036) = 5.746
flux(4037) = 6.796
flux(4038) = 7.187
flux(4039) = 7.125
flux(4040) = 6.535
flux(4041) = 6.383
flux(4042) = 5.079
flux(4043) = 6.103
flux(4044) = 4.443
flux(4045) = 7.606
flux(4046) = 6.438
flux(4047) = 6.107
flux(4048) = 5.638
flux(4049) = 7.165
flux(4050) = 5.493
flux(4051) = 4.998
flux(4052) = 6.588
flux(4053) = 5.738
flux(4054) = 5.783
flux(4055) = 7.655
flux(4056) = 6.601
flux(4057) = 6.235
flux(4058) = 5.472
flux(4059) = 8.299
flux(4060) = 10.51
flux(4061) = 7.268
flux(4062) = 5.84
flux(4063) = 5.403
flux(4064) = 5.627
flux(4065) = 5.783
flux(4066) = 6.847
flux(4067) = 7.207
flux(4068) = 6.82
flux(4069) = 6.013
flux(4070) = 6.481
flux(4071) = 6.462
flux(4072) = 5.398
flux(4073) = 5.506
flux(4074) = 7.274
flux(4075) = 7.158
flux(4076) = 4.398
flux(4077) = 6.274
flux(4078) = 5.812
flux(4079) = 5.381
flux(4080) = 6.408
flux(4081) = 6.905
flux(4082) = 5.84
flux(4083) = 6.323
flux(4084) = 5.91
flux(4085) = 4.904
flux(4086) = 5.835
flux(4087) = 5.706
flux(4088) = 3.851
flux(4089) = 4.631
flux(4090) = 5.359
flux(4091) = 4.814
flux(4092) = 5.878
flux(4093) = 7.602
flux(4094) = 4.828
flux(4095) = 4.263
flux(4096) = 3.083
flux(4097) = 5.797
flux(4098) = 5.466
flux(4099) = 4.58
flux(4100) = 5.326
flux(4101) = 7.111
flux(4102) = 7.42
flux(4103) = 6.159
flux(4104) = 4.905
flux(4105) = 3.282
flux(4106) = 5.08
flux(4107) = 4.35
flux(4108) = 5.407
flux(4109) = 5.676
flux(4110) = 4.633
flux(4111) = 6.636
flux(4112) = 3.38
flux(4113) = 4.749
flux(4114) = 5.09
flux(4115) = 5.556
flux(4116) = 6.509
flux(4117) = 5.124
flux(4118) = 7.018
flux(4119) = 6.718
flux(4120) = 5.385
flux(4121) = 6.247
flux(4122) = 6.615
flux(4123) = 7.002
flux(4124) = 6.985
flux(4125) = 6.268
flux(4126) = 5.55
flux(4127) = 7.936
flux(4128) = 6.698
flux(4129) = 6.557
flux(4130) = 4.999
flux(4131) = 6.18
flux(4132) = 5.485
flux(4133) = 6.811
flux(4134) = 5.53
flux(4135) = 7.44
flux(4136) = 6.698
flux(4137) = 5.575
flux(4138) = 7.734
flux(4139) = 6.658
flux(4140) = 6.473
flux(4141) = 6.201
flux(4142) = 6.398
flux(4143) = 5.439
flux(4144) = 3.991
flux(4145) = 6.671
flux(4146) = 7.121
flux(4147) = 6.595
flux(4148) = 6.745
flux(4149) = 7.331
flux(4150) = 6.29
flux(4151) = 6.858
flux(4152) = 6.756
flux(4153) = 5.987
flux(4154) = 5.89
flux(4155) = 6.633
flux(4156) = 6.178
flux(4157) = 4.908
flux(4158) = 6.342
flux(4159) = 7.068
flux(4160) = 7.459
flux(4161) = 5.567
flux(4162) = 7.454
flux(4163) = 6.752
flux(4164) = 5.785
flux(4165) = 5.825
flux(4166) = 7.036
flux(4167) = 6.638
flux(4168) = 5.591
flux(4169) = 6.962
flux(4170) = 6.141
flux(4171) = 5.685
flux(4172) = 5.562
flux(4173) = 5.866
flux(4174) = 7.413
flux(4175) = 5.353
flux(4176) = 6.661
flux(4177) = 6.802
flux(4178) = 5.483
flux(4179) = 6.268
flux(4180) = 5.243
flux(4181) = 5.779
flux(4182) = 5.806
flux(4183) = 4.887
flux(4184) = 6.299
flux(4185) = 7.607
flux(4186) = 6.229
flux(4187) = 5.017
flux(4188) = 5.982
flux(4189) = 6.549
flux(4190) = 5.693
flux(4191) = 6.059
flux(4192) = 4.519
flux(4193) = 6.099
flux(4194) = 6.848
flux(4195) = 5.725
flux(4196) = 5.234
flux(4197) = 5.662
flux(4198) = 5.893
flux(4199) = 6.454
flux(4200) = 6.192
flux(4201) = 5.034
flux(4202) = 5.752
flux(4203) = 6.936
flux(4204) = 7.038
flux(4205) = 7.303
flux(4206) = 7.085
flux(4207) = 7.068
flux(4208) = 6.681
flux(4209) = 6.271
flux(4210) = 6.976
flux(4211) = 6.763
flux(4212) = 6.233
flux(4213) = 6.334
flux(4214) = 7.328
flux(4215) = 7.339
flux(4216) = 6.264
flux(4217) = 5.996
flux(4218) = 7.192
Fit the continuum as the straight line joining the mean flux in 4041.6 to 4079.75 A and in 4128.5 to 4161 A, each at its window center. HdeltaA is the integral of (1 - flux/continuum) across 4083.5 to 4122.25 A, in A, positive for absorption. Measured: 5.6 A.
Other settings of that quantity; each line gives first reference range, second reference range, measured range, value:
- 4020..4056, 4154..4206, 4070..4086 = 0.43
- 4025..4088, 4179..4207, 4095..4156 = 1.53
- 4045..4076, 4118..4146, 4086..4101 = 2.85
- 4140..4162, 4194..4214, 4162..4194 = 1.39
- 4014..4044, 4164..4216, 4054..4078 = -1.19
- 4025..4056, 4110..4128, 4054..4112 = 1.90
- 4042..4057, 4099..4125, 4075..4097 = 1.49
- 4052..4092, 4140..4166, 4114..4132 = 0.05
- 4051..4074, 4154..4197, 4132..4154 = -0.65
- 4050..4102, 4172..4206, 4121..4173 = -2.87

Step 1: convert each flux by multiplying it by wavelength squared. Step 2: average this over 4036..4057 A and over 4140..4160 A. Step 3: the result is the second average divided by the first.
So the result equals 1.06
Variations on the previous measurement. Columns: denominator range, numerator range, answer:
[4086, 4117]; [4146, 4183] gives 1.24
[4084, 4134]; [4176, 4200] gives 1.10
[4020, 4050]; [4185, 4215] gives 1.10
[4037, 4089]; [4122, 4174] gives 1.07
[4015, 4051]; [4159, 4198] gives 1.06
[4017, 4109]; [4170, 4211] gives 1.09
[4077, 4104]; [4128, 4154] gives 1.16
